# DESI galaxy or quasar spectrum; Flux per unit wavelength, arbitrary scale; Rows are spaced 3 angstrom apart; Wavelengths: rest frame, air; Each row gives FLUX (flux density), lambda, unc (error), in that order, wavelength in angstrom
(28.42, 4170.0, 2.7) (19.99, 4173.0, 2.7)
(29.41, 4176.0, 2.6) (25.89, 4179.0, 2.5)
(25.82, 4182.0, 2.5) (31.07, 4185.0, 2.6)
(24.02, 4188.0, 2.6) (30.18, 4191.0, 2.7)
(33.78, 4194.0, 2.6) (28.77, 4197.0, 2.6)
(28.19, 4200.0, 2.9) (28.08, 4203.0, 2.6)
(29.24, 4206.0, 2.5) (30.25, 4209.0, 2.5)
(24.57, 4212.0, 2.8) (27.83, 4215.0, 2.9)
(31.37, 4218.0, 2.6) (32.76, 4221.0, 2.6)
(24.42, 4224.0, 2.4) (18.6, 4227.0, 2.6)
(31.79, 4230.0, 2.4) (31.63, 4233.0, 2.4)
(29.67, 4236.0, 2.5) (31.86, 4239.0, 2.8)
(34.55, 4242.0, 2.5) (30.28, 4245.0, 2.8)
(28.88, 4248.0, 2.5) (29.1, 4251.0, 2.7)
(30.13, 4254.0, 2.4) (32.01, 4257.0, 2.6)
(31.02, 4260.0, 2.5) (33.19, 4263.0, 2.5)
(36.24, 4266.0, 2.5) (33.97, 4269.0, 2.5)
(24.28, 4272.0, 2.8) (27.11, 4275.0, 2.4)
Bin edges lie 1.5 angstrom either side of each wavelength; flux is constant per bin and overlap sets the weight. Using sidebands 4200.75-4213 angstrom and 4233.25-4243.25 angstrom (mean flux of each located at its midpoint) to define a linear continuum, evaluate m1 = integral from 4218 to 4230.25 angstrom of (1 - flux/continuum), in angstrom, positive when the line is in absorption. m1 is 1.3 angstrom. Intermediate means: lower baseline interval 28.2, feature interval 26.9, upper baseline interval 31.9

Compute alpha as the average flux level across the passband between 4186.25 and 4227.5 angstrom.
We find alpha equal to 28.3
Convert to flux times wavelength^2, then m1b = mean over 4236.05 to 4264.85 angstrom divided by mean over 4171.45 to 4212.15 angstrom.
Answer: 1.15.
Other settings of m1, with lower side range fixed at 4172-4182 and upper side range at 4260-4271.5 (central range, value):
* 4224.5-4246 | 0.7 angstrom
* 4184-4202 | -1.6 angstrom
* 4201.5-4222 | -0.4 angstrom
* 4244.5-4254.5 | 0.7 angstrom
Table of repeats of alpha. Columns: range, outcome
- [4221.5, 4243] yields 29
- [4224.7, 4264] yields 30.1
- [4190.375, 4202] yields 30.1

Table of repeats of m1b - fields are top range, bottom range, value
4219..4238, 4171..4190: 1.11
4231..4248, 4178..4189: 1.20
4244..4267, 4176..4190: 1.19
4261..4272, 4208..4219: 1.19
